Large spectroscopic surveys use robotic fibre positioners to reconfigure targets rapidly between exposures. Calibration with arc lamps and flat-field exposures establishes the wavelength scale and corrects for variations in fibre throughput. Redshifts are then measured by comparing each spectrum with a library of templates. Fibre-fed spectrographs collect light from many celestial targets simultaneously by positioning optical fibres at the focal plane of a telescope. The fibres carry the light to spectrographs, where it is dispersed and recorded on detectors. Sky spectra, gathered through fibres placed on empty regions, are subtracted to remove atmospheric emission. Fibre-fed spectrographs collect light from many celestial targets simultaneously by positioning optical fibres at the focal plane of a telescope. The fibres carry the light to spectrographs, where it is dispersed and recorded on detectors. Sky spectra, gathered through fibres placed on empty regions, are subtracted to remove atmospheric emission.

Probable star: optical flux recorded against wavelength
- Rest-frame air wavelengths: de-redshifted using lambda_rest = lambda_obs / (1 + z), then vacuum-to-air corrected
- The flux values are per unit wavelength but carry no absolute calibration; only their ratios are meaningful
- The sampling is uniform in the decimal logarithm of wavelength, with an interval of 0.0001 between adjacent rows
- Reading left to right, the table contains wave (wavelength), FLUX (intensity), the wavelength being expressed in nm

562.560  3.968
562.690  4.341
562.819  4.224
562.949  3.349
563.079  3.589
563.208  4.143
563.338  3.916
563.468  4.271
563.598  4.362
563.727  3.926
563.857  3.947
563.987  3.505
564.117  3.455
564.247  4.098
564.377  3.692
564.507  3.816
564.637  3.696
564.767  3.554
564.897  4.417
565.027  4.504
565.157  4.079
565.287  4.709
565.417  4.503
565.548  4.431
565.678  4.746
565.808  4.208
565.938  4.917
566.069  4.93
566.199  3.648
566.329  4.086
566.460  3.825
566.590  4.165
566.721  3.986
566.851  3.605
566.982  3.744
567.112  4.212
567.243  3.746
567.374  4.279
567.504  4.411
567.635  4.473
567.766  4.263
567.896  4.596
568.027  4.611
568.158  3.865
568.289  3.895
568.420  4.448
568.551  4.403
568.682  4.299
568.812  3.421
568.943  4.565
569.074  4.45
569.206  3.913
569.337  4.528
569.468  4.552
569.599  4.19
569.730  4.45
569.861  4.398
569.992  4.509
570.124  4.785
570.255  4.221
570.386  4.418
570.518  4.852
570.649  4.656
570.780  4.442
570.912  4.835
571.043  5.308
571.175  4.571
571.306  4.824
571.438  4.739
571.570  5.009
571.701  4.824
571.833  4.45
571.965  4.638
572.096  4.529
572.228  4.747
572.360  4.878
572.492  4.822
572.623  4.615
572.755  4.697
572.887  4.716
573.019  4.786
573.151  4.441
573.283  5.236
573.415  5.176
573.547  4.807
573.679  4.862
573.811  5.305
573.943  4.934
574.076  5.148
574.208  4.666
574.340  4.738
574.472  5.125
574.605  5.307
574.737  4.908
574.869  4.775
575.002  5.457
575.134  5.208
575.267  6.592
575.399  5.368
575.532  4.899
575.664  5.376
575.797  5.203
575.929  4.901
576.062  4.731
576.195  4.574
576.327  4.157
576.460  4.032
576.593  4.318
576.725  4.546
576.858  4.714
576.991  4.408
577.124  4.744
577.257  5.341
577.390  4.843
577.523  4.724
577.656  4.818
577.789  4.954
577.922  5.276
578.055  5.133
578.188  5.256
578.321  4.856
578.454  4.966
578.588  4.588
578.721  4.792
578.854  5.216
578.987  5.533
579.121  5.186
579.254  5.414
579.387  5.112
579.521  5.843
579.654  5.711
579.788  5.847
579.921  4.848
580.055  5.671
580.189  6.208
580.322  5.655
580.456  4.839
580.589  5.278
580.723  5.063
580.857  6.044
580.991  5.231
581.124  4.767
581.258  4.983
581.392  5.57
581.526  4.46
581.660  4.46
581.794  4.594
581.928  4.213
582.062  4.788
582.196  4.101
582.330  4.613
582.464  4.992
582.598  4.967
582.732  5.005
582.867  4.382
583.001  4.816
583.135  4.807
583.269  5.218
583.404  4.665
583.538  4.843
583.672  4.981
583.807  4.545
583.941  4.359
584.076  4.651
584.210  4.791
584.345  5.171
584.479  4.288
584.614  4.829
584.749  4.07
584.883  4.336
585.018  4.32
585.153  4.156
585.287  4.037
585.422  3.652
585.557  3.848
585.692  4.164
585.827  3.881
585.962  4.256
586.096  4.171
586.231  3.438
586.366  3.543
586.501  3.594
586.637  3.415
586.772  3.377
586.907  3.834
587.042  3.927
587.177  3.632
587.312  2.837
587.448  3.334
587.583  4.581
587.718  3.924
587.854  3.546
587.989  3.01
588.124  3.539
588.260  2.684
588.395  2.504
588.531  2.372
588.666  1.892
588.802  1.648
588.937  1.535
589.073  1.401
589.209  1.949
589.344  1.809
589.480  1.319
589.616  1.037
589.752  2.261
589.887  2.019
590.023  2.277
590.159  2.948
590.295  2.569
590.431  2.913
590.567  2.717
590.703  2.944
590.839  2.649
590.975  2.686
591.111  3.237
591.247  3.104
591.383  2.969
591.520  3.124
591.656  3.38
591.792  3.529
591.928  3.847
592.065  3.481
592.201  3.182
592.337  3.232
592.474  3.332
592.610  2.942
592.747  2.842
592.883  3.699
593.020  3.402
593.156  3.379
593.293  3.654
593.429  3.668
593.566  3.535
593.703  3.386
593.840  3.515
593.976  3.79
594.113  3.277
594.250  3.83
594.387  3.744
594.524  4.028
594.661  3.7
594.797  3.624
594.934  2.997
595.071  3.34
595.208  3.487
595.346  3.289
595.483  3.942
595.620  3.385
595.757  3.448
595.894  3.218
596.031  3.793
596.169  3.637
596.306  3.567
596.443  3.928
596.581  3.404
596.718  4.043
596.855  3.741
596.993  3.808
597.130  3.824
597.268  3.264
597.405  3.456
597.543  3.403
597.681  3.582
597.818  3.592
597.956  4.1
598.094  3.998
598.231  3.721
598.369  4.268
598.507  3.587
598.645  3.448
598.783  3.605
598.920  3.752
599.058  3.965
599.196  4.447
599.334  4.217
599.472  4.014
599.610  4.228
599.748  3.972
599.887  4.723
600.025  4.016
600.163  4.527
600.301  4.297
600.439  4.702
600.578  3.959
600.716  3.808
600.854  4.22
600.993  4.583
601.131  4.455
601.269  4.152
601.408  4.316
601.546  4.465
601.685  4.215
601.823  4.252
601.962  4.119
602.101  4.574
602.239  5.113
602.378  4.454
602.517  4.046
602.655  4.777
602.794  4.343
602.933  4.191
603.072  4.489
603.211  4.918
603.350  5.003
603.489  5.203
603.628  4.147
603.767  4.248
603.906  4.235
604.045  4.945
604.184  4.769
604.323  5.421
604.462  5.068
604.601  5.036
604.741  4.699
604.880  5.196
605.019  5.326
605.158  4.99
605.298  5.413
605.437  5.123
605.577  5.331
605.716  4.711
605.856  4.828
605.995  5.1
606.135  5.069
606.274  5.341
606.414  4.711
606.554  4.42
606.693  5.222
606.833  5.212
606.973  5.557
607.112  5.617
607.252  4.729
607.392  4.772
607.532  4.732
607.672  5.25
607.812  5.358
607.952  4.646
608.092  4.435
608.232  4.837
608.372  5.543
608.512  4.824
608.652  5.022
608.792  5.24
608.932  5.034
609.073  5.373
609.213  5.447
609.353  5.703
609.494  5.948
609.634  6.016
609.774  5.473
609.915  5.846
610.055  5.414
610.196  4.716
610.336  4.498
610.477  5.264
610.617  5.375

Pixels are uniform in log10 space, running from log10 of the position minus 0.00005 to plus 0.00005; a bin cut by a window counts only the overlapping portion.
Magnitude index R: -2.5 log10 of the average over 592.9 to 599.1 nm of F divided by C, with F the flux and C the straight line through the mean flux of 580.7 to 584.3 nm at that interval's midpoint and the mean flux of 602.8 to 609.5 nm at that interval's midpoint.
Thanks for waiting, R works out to 0.33 mag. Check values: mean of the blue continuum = 4.81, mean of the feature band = 3.62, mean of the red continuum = 4.99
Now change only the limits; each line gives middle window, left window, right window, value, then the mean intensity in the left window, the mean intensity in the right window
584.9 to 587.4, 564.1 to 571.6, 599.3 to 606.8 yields 0.18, 4.31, 4.63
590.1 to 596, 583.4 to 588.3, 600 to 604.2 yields 0.25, 4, 4.44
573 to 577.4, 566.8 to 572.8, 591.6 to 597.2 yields -0.16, 4.45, 3.53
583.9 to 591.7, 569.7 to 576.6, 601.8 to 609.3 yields 0.44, 4.84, 4.9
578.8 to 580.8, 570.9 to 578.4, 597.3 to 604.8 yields -0.14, 4.89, 4.29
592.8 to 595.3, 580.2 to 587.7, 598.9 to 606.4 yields 0.26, 4.45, 4.59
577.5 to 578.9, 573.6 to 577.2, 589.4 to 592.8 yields -0.10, 4.93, 2.82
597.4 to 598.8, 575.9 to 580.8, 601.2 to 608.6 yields 0.29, 5.03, 4.82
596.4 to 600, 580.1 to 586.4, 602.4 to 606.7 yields 0.24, 4.65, 4.84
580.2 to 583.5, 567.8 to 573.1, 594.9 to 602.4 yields -0.15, 4.54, 3.94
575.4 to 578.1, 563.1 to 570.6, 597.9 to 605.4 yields -0.13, 4.2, 4.43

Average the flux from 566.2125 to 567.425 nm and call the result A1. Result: 3.94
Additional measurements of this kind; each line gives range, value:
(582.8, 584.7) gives 4.73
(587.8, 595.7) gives 2.99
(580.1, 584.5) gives 4.9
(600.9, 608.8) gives 4.82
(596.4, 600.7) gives 3.92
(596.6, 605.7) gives 4.34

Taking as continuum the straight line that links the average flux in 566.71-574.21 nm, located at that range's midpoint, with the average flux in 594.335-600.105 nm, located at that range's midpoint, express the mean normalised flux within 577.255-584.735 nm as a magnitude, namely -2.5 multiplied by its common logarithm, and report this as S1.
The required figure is -0.18 mag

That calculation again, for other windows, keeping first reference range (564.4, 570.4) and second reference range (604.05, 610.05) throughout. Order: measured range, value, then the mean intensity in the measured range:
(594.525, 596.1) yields 0.362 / 3.5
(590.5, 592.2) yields 0.459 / 3.14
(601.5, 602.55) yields 0.144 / 4.41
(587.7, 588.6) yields 0.480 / 3.03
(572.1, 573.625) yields -0.102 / 4.8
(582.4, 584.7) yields -0.037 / 4.78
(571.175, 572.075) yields -0.092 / 4.73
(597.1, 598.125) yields 0.334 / 3.63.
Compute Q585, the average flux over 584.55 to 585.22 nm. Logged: 4.34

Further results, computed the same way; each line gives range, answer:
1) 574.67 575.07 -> 5.05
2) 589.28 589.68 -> 1.39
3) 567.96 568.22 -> 4.24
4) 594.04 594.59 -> 3.71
